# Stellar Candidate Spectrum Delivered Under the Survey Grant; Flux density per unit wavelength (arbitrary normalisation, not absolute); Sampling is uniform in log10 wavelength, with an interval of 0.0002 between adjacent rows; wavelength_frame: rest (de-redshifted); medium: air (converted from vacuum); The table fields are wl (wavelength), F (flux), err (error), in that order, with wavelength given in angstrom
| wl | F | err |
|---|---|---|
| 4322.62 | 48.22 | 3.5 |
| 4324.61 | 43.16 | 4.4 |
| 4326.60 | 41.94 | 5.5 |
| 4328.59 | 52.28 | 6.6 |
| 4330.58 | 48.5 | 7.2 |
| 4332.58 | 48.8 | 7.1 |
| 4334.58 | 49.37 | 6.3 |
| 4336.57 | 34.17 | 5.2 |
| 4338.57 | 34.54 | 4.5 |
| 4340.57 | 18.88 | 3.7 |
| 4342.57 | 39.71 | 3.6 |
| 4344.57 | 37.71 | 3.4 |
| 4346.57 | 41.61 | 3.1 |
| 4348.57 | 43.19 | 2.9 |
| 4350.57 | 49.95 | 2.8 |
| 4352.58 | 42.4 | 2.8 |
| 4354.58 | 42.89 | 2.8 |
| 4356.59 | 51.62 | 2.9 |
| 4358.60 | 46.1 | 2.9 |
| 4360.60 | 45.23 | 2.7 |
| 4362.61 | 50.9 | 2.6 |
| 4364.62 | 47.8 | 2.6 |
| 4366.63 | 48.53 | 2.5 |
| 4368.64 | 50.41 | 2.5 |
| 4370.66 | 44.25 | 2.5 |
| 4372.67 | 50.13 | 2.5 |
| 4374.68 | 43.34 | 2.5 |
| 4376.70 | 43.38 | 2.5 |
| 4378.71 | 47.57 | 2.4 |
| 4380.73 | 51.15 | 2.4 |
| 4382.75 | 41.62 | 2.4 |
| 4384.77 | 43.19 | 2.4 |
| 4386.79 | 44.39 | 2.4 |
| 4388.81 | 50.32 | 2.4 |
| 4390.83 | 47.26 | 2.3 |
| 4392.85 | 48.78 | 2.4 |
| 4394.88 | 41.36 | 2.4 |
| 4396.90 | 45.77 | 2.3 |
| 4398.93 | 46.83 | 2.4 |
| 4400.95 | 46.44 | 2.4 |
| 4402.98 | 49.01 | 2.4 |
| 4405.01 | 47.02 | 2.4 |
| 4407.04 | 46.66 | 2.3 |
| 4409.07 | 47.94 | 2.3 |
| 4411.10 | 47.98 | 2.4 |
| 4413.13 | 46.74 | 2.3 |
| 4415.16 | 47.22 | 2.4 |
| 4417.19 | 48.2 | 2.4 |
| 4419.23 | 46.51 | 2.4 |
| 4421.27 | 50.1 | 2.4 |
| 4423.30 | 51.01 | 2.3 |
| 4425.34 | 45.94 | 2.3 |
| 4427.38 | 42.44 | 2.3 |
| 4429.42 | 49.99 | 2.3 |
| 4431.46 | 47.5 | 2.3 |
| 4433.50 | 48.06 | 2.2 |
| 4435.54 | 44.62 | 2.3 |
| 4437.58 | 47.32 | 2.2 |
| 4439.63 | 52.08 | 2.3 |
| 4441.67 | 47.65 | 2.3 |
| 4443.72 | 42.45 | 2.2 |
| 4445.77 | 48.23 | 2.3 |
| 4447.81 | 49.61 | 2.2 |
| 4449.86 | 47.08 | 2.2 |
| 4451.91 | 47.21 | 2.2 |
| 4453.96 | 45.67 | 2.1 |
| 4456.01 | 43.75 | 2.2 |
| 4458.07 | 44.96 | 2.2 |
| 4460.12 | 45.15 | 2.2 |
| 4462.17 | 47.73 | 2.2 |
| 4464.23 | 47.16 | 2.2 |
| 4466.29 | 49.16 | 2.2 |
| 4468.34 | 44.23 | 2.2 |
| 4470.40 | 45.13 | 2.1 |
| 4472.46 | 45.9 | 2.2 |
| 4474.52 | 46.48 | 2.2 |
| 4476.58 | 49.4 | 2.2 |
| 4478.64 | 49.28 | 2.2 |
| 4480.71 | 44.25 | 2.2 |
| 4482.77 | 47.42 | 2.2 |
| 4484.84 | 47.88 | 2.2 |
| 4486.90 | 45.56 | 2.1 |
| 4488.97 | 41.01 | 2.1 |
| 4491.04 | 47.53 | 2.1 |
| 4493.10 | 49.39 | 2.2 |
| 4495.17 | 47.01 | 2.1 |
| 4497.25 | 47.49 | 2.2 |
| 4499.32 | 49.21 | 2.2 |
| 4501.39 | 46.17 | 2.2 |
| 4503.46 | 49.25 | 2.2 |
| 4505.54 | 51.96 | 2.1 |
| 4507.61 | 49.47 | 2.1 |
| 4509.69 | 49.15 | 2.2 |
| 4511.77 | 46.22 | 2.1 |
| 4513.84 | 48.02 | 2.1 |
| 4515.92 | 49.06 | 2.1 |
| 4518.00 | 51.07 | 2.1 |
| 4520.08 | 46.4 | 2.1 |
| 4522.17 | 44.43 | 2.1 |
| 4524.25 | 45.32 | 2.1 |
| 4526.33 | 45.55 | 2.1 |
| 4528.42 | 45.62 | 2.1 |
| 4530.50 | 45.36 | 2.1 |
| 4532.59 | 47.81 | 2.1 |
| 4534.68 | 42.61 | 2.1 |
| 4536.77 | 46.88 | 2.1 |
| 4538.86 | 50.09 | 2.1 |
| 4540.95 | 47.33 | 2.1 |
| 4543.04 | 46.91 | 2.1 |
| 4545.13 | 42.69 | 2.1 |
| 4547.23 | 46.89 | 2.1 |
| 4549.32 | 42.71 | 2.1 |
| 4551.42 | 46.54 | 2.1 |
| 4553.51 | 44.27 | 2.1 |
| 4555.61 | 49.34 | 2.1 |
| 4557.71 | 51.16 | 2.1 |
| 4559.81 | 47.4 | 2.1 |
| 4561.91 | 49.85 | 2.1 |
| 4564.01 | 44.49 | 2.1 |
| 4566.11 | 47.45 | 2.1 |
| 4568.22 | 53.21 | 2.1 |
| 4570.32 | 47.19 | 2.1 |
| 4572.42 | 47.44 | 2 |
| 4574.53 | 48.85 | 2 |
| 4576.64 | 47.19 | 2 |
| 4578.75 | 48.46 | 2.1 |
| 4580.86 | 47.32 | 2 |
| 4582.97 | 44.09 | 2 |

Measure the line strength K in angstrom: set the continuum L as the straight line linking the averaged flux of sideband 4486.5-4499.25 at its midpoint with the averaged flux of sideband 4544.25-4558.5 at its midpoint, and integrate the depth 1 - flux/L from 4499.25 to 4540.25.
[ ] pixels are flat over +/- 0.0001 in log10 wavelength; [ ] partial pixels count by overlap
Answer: -0.93 angstrom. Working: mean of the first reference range 46.6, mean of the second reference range 46.2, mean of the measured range 47.4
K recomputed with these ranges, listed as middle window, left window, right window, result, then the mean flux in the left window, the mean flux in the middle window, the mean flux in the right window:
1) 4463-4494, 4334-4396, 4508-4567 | -0.47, 44.2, 46.6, 46.8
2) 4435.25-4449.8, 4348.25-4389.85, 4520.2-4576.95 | -0.26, 46.6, 47.5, 46.8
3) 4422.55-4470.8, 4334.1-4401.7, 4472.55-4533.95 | -0.79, 44.4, 46.8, 47.3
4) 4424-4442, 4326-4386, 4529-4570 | -0.76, 44.4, 47.3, 47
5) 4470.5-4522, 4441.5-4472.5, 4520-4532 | -2.01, 46.3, 47.6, 45.4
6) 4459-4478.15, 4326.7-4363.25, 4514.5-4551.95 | -0.66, 43.1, 46.8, 46.3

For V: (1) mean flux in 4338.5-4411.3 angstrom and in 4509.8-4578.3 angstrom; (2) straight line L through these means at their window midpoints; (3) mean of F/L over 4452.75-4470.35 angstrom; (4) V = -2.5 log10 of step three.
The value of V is 0.00 mag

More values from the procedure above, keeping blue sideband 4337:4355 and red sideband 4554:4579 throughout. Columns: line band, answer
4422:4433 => -0.13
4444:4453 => -0.10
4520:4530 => 0.03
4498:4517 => -0.07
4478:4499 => -0.04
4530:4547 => 0.02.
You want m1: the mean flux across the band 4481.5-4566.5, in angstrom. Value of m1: 47.1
